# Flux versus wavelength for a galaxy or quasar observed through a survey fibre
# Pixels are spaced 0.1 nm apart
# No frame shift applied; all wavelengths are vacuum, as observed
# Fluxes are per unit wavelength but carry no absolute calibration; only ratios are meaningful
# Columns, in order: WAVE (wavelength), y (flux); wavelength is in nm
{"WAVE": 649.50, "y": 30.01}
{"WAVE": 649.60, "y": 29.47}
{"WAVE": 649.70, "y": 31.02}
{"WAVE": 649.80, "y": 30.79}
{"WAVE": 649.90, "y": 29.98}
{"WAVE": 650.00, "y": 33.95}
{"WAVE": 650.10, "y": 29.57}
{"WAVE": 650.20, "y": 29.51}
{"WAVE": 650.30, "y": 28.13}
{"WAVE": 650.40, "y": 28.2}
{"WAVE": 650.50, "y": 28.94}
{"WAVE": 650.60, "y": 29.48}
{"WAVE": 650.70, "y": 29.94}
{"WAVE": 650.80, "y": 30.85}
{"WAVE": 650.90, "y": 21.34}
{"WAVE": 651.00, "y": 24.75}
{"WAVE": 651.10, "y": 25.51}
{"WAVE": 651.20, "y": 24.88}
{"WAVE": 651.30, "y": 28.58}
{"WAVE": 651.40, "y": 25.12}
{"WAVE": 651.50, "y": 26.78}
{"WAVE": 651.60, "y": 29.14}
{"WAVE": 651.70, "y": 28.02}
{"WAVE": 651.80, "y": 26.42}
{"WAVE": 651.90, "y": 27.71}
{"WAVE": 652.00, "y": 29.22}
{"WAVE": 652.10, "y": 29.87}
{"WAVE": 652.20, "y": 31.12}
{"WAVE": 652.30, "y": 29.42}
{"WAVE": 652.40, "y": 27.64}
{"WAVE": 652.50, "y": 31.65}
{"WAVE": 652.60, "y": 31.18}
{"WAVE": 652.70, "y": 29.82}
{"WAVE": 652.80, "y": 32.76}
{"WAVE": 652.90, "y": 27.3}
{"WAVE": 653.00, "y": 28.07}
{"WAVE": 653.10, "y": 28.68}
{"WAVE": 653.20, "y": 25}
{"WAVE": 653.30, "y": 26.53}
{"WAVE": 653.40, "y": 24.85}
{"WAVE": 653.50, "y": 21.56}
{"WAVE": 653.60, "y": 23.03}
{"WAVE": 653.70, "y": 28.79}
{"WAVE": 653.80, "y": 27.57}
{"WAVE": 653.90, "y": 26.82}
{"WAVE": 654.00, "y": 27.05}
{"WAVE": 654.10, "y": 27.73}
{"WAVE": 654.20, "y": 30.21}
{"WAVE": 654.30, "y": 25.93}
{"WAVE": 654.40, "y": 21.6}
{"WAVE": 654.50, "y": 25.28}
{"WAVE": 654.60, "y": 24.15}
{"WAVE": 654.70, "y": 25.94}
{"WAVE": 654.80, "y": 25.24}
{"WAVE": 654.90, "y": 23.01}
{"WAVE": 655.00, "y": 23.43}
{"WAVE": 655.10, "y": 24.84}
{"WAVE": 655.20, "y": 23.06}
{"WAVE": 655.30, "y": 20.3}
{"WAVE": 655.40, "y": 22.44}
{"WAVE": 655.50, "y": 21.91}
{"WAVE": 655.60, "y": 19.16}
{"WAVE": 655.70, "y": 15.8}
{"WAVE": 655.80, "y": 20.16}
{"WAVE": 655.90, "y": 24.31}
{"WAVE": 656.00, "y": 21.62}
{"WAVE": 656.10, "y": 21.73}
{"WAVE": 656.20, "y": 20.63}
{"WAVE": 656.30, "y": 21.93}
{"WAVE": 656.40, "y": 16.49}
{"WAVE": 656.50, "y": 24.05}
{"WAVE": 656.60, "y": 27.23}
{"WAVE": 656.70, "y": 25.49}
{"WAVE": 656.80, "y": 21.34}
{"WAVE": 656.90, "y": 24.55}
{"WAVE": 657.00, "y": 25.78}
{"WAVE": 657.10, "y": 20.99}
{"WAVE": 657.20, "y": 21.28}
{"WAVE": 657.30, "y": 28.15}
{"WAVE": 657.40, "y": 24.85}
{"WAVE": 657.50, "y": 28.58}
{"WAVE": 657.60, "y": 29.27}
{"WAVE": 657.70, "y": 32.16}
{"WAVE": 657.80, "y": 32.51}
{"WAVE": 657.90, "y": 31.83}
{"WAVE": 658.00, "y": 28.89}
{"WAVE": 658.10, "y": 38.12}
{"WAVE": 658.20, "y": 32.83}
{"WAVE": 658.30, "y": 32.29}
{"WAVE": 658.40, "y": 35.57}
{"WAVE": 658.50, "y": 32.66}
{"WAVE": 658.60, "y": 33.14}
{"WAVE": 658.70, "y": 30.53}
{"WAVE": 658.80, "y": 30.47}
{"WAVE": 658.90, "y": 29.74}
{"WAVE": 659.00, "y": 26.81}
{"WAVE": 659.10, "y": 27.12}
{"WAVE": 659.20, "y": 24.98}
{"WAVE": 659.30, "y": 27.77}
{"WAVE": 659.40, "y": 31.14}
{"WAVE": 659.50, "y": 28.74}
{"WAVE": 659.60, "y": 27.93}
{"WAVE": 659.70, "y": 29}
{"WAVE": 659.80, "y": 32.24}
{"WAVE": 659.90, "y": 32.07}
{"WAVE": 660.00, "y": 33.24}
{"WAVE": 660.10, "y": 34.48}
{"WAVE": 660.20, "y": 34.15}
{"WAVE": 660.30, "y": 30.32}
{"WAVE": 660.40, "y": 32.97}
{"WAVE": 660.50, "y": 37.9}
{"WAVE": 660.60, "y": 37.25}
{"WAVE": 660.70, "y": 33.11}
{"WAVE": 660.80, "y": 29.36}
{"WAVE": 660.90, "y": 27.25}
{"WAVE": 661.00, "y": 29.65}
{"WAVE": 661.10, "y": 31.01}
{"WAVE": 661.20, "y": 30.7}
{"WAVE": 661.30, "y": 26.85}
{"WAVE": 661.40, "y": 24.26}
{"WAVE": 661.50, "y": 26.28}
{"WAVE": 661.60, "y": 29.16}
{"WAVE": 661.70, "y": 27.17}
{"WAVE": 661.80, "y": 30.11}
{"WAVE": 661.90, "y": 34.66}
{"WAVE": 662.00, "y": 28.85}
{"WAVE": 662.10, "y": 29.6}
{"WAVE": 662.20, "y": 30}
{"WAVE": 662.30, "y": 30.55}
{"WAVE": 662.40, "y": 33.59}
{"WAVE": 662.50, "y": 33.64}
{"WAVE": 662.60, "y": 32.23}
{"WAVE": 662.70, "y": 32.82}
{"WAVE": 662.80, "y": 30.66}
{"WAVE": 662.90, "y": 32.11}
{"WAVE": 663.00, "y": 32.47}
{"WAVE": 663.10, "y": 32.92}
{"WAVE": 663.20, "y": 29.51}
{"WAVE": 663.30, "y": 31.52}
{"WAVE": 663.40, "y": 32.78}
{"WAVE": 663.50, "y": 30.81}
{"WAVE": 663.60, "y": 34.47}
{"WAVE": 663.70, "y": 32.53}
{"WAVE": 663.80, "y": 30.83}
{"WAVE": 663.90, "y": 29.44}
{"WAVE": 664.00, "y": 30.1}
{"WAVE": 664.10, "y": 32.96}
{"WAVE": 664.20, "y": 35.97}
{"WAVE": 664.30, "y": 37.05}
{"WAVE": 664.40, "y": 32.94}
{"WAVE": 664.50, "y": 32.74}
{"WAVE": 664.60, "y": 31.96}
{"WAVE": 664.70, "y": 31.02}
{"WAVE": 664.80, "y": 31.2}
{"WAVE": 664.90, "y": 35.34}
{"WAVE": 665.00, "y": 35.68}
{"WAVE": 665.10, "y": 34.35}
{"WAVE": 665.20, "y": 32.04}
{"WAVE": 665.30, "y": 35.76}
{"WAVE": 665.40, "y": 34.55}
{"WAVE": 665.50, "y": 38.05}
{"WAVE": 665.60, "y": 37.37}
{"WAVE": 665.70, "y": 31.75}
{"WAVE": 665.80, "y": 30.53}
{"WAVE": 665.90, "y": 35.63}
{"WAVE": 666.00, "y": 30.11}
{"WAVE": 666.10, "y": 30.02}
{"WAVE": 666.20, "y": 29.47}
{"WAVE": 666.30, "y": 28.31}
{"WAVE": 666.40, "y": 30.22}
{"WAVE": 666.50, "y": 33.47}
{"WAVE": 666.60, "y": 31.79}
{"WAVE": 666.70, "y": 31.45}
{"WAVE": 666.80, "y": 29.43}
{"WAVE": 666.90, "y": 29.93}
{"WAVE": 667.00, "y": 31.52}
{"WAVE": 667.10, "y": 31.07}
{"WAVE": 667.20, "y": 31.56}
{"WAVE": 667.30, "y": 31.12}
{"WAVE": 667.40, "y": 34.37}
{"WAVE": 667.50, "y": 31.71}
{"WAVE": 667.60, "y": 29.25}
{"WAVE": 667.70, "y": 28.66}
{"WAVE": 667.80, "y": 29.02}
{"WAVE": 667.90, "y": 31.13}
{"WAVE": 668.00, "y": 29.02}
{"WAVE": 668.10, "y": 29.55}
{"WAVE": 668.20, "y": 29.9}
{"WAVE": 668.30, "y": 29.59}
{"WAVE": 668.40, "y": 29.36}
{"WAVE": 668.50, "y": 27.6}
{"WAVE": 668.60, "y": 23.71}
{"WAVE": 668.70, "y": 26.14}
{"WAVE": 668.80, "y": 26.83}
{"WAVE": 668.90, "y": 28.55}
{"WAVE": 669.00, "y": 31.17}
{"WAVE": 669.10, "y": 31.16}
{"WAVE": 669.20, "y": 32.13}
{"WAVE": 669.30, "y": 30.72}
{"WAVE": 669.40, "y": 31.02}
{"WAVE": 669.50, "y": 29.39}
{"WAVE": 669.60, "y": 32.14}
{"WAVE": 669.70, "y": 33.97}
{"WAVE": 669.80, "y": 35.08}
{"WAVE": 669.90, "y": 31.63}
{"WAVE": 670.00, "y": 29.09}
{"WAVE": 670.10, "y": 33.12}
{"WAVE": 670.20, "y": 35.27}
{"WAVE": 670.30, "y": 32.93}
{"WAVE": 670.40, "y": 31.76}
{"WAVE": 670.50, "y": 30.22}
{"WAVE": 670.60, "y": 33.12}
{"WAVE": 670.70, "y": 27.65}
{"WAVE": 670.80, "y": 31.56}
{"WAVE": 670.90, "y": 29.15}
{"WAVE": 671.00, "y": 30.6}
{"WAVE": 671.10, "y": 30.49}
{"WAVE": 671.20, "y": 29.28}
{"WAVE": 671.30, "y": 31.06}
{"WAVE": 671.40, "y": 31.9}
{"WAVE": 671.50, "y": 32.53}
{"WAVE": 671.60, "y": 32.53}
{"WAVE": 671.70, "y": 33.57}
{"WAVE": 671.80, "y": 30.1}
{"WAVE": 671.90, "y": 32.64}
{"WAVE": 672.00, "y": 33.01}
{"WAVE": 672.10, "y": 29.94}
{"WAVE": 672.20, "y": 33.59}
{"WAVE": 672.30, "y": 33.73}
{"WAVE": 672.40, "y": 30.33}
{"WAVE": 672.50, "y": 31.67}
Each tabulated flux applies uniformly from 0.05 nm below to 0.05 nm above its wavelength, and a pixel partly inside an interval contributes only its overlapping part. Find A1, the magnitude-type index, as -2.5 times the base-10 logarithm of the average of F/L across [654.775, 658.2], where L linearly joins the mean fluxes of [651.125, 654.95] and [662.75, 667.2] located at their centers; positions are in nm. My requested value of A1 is 0.170 mag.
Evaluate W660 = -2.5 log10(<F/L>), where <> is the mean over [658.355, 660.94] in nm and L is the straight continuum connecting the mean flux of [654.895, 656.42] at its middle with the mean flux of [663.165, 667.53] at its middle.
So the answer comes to -0.20 mag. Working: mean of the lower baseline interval 21.3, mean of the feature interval 31.2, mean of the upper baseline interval 32.4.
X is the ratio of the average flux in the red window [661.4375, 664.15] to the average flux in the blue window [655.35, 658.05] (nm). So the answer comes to 1.29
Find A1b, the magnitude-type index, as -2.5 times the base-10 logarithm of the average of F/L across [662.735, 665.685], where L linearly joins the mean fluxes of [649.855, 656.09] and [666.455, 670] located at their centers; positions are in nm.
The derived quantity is -0.13 mag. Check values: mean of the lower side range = 26.4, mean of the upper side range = 30.4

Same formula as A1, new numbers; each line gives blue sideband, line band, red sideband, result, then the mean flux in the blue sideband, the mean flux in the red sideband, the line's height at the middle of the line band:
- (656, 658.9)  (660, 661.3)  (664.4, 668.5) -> -0.11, 27.6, 31.7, 29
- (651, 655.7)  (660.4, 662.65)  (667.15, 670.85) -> -0.08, 26.3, 30.5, 28.5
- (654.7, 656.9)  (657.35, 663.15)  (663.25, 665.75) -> -0.12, 22.2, 33.3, 27.9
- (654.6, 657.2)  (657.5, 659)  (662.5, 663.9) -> -0.24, 22.5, 31.9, 25.5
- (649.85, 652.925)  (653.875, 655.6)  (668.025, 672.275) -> 0.19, 28.6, 30.8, 29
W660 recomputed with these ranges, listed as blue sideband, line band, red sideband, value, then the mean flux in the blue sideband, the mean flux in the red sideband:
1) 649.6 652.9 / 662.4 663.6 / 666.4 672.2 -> -0.070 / 28.8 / 30.8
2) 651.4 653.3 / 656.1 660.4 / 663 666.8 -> 0.073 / 28.7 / 32.6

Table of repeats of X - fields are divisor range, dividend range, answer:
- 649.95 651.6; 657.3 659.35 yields 1.09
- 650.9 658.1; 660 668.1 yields 1.23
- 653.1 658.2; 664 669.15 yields 1.26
